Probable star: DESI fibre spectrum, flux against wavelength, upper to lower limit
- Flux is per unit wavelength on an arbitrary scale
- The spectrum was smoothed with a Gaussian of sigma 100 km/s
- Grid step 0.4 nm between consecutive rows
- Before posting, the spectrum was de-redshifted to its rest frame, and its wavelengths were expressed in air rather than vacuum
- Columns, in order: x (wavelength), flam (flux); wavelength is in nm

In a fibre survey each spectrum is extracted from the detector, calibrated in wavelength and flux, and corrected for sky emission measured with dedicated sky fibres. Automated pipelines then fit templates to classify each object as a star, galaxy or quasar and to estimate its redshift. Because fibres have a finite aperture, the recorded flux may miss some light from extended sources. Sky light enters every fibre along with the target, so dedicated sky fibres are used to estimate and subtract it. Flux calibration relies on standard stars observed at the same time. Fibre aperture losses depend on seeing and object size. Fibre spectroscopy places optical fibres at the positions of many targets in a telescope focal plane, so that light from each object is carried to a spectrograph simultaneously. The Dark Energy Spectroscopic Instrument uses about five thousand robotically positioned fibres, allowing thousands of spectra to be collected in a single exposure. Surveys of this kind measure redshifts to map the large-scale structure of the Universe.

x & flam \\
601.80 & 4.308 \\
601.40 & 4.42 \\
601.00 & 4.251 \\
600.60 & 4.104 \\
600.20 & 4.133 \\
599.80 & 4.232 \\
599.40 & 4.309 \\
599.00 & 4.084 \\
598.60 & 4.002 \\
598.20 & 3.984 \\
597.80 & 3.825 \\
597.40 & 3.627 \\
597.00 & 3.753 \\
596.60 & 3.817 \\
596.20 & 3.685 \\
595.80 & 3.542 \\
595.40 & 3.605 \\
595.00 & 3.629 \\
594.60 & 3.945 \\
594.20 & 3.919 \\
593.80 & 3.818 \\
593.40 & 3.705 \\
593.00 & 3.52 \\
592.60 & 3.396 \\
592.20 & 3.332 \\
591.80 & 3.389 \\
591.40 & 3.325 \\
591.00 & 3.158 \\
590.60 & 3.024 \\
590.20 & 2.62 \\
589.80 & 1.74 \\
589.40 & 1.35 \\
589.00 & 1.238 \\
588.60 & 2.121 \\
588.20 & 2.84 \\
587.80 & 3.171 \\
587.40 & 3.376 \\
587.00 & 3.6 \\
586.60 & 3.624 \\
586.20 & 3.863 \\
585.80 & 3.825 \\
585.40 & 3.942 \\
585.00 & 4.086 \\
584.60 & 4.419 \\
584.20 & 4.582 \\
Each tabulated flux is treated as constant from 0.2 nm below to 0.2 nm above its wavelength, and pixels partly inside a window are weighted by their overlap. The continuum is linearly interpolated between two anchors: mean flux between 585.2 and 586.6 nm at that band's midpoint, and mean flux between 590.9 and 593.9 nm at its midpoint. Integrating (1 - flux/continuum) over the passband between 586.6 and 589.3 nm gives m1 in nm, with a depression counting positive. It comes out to 0.72 nm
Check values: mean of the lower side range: 3.84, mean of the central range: 2.74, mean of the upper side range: 3.45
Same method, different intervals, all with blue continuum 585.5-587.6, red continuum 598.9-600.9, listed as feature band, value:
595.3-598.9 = 0.27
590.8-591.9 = 0.16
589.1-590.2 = 0.60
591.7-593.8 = 0.22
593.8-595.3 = 0.06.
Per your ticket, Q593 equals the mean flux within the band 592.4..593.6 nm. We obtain 3.54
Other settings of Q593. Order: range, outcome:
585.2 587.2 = 3.77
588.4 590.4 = 1.81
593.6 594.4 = 3.87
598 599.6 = 4.09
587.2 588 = 3.27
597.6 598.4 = 3.9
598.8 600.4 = 4.19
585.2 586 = 3.88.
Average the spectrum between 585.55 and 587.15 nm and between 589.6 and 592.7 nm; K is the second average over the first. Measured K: 0.80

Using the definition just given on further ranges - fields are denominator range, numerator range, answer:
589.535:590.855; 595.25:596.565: 1.49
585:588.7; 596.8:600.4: 1.16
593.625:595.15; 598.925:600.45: 1.09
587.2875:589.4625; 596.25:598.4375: 1.60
